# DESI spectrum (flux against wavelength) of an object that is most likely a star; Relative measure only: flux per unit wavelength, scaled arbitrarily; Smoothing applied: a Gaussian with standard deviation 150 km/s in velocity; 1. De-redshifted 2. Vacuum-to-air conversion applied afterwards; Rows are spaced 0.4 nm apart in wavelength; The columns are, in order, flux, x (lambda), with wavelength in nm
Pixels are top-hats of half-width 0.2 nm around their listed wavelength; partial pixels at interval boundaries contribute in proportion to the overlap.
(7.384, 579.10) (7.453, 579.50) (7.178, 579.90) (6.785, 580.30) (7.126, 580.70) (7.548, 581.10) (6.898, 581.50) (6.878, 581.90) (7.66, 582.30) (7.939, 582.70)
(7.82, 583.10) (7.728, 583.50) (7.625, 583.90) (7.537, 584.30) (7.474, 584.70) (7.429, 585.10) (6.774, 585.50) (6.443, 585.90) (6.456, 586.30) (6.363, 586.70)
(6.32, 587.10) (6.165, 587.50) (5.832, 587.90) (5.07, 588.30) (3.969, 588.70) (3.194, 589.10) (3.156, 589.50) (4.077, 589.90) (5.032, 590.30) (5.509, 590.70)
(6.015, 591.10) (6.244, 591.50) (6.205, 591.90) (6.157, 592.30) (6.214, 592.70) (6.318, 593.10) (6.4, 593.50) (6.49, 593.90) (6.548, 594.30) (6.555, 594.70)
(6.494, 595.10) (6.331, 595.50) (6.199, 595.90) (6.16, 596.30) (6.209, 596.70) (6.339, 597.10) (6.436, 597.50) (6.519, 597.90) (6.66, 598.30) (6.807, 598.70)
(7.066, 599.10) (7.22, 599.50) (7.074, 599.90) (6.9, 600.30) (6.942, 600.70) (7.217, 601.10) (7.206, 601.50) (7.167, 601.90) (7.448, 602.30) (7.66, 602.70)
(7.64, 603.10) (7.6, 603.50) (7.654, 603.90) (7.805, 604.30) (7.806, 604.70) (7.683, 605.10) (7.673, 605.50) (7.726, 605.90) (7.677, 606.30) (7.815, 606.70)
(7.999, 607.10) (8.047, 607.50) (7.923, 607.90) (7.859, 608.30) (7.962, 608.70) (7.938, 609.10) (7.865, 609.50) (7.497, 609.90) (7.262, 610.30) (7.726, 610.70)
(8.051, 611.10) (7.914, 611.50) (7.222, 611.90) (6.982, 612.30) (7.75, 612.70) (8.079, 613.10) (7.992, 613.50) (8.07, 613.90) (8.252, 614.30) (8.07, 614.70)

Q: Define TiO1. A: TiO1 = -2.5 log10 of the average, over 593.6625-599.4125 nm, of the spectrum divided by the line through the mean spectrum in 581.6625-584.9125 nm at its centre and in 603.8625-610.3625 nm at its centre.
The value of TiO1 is 0.18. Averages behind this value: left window 7.57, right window 7.79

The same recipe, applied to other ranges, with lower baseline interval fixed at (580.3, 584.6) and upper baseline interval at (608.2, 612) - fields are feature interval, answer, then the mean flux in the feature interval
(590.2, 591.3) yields 0.329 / 5.56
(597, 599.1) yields 0.153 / 6.61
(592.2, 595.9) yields 0.184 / 6.39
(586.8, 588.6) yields 0.284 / 5.77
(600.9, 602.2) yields 0.063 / 7.22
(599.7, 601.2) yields 0.091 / 7.02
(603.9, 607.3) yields -0.010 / 7.77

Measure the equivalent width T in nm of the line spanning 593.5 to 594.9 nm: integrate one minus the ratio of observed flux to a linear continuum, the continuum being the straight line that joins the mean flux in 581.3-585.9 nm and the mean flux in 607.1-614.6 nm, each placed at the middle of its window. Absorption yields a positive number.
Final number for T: 0.19 nm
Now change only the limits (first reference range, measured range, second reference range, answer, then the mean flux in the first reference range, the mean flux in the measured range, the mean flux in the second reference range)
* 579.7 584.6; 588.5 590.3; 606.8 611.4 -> 0.90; 7.4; 3.76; 7.83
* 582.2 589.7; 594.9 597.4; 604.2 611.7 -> 0.26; 6.35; 6.29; 7.8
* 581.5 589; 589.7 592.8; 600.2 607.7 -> 0.59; 6.71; 5.66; 7.57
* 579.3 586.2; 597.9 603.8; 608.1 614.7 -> 0.34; 7.3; 7.17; 7.79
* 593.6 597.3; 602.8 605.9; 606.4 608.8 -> -0.08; 6.37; 7.7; 7.92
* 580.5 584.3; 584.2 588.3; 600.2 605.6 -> 0.49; 7.47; 6.58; 7.46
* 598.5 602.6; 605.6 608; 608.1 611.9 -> -0.10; 7.12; 7.85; 7.76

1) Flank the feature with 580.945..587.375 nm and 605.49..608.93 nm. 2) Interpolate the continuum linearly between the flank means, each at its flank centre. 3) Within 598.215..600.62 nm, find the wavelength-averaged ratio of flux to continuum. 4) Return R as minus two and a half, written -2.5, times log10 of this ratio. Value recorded 0.10 mag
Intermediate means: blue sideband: 7.17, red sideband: 7.86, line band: 6.97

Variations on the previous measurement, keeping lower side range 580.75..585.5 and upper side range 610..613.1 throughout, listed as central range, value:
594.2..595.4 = 0.15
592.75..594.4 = 0.17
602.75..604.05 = -0.01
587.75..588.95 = 0.47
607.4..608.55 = -0.05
